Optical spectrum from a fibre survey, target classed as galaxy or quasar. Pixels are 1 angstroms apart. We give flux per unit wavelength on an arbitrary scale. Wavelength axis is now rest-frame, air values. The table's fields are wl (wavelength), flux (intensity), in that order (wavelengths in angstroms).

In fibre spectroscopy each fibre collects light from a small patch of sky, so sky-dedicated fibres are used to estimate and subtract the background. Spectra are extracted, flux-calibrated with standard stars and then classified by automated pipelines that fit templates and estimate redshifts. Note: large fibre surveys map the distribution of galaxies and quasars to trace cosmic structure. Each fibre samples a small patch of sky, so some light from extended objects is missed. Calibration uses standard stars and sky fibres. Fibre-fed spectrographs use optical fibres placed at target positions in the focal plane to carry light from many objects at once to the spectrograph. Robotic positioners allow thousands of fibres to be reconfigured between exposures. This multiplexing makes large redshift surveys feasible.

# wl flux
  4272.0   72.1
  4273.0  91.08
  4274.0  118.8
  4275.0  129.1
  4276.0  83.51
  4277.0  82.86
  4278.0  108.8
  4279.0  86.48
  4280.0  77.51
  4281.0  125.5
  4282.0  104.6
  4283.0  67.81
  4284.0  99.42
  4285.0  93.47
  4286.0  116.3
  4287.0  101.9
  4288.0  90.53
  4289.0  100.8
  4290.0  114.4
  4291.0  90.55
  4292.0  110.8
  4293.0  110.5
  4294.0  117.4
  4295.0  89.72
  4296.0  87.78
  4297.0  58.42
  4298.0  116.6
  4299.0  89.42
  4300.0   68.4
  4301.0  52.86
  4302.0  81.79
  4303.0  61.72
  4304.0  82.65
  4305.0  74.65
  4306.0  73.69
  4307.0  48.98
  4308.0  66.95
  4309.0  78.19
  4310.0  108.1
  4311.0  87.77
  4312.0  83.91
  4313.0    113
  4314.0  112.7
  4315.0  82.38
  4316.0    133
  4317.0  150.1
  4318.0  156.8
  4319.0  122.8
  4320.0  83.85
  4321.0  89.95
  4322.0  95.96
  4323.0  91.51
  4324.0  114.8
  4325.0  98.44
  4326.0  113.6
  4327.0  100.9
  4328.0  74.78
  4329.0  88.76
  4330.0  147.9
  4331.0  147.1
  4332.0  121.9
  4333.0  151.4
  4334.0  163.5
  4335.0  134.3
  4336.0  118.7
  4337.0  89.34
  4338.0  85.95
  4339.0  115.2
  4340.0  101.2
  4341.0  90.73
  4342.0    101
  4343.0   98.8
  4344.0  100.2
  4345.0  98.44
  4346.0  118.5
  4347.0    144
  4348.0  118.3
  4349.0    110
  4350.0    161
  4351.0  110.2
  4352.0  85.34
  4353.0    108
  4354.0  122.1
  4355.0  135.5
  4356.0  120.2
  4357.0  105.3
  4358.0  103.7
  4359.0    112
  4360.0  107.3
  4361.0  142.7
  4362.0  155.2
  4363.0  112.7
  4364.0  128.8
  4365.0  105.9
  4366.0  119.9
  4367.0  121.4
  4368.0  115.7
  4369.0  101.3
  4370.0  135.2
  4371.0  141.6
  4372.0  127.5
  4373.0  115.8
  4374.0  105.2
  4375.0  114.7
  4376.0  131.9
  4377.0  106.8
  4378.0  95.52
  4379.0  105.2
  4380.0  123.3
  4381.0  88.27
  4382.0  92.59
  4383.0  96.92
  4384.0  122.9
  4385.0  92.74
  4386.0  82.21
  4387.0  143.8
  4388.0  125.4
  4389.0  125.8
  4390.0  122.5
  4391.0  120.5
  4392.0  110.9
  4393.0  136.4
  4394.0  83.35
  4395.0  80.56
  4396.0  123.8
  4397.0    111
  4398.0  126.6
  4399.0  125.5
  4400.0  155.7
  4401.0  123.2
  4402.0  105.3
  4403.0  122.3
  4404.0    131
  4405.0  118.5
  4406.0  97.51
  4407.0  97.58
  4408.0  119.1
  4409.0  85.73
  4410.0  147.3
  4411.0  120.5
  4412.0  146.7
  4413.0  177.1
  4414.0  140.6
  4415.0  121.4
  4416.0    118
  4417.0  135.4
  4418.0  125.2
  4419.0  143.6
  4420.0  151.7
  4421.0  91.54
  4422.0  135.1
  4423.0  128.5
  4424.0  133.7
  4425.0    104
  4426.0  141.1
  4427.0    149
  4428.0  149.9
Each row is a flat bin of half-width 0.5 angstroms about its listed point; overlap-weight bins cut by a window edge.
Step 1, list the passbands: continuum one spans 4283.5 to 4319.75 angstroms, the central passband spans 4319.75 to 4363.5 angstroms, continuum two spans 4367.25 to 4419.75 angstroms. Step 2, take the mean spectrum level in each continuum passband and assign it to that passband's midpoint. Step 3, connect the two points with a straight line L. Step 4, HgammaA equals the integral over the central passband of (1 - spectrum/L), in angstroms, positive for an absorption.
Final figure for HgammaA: -3.4 angstroms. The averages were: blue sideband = 95.2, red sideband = 119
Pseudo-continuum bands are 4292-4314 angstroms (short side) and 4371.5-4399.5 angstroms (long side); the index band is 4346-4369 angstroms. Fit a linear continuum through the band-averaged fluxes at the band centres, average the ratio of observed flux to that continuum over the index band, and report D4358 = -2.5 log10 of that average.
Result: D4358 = -0.17 mag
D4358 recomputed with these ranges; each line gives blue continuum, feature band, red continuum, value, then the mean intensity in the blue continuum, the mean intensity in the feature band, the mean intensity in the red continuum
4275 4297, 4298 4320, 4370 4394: 0.109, 97.9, 92.3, 114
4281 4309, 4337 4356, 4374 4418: -0.078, 88.4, 111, 117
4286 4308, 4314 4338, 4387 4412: -0.201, 87.1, 115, 118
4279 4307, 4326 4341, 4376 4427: -0.150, 90.2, 116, 120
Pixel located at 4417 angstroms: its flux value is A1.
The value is 135.4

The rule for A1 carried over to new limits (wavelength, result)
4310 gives 108.1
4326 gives 113.6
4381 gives 88.27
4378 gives 95.52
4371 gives 141.6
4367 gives 121.4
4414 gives 140.6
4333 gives 151.4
